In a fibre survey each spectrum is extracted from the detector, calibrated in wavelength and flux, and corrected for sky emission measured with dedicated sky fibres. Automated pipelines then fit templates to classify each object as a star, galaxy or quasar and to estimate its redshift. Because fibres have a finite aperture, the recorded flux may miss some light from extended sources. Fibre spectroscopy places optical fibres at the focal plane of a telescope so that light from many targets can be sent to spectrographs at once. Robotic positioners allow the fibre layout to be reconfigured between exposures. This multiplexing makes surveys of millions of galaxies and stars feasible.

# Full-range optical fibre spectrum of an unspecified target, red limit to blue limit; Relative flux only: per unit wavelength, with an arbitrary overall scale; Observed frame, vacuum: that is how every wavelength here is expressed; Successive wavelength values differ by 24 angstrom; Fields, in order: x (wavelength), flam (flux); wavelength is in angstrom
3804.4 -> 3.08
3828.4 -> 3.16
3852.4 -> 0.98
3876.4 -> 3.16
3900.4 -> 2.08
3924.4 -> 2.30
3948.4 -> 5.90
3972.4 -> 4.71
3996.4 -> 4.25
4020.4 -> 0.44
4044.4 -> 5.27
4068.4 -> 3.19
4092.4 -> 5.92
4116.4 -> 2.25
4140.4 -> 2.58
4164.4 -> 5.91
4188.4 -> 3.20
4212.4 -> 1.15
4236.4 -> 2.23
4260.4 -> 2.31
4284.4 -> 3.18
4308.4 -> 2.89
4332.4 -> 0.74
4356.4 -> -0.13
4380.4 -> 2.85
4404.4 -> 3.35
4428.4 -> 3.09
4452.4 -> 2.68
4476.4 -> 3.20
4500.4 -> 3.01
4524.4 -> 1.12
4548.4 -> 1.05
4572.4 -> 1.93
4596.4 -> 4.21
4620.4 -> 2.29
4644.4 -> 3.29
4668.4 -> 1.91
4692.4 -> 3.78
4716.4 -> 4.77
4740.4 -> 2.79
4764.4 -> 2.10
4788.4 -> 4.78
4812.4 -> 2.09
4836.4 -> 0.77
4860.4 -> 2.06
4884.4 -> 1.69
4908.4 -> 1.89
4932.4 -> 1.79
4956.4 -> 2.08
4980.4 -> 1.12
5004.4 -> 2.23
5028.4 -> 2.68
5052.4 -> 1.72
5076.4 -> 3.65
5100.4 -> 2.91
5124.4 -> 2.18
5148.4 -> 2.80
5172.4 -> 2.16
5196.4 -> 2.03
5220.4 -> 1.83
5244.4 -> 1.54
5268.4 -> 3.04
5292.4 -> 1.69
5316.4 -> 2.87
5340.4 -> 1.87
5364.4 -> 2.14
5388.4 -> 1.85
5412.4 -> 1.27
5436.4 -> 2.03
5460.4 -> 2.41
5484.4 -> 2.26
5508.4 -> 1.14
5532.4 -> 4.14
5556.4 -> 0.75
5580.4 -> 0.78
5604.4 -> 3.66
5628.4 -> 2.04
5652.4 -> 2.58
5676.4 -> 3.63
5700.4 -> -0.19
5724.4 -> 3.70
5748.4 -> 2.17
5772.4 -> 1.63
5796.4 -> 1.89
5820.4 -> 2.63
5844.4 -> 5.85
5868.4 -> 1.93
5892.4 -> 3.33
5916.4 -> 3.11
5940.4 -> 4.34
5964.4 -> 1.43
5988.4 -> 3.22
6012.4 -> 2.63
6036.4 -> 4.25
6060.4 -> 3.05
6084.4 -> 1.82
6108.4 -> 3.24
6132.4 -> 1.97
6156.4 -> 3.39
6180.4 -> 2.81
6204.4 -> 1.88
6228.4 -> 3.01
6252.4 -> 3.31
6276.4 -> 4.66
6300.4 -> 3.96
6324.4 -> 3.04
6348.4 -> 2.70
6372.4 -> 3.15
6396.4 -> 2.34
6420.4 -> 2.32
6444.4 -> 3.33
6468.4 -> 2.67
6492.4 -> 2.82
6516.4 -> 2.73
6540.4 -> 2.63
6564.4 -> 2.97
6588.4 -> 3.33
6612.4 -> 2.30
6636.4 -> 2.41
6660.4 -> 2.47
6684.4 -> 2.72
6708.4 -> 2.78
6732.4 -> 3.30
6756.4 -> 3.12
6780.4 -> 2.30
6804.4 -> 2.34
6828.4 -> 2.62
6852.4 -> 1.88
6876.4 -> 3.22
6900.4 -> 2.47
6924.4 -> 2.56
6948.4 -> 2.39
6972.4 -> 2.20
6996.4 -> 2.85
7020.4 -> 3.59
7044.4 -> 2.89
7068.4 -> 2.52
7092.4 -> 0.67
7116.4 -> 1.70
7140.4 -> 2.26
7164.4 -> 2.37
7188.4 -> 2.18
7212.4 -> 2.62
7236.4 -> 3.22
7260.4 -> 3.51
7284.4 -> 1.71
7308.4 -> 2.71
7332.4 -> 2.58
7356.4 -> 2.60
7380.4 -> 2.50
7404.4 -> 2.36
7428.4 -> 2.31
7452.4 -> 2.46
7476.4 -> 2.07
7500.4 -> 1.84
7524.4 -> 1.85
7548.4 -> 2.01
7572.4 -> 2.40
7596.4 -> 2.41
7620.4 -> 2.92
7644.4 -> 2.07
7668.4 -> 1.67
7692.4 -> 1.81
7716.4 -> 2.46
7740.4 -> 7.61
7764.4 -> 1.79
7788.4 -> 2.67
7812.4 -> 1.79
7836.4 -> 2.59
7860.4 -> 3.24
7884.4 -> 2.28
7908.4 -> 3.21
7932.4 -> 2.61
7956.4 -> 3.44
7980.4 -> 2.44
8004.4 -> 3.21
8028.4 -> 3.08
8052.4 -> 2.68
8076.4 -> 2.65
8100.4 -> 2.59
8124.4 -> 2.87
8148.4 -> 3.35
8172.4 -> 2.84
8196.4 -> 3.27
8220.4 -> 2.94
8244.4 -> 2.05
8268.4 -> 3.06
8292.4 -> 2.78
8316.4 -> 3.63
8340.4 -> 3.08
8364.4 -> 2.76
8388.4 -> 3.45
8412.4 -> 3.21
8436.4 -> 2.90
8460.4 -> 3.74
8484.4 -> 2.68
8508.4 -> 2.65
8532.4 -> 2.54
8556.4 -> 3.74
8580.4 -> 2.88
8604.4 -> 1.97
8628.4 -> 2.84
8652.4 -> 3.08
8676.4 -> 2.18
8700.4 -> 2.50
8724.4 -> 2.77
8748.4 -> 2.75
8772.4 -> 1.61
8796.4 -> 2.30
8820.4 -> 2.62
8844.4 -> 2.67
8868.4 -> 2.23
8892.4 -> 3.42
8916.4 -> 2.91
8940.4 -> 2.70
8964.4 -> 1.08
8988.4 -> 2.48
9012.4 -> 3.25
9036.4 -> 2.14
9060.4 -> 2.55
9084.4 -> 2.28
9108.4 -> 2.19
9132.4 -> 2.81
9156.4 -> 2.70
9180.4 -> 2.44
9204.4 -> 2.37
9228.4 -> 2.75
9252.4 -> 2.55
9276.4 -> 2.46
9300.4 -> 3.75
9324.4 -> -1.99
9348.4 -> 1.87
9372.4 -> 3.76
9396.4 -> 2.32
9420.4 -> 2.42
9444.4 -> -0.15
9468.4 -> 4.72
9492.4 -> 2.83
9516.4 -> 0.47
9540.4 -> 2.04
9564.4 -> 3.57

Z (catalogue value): 1.076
